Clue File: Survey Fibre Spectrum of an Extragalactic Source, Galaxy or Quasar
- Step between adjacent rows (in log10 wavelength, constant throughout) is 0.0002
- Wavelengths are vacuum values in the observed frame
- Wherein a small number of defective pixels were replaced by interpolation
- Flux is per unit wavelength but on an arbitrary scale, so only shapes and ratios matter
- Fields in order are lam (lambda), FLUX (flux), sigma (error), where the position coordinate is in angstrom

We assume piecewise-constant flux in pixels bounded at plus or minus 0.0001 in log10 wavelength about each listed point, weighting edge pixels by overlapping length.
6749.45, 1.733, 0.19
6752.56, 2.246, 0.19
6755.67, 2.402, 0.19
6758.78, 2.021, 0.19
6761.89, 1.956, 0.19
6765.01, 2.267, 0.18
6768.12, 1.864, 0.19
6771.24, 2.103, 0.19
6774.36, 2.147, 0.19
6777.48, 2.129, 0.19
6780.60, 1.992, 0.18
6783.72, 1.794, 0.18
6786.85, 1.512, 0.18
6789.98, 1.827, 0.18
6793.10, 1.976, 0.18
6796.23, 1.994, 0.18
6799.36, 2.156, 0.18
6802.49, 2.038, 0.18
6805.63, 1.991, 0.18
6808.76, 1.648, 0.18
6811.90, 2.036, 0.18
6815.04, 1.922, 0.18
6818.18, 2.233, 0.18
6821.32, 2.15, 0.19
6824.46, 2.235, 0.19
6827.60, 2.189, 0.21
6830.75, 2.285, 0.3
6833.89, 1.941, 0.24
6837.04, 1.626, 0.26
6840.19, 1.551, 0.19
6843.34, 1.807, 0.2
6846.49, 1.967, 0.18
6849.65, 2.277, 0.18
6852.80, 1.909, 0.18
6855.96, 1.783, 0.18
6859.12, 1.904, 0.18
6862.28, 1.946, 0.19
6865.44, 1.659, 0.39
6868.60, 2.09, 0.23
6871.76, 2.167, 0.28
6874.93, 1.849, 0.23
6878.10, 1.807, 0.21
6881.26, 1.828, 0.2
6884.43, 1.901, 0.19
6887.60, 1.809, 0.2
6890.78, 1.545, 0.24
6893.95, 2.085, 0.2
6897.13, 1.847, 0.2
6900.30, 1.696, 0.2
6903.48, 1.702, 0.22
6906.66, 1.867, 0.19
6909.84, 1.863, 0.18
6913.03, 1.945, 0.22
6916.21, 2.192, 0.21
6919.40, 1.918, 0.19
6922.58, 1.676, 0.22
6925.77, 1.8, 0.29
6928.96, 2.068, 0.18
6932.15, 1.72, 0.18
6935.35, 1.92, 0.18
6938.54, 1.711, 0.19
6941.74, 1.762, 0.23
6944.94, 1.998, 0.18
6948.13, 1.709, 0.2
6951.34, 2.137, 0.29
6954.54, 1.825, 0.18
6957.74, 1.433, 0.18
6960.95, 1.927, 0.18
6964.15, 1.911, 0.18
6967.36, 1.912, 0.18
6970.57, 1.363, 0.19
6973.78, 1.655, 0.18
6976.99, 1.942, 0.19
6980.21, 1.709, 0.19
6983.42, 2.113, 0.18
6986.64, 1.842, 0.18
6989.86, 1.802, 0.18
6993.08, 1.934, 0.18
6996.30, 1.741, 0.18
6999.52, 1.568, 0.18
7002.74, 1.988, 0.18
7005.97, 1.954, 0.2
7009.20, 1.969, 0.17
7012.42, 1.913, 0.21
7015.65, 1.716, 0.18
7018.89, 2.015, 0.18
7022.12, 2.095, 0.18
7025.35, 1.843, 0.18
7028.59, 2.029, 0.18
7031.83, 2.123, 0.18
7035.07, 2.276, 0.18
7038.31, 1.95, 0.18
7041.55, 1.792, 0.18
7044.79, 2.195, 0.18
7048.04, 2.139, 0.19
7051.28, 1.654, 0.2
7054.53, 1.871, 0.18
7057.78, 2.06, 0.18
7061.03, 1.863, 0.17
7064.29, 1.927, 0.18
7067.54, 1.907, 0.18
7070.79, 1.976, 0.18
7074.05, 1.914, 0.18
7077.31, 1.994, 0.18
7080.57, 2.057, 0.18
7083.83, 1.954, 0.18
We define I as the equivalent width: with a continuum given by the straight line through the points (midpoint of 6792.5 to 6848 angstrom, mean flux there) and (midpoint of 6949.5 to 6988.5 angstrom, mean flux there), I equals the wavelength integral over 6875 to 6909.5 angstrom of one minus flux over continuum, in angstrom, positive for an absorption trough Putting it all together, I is 1.6 angstrom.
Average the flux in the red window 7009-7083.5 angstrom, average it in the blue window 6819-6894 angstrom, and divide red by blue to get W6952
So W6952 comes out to 1.0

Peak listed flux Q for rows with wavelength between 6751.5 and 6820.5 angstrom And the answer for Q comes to 2.402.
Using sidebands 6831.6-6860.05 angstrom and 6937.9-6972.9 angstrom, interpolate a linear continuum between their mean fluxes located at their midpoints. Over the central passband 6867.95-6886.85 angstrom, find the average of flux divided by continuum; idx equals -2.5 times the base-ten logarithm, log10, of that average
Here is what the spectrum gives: -0.045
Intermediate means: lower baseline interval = 1.87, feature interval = 1.93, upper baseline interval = 1.79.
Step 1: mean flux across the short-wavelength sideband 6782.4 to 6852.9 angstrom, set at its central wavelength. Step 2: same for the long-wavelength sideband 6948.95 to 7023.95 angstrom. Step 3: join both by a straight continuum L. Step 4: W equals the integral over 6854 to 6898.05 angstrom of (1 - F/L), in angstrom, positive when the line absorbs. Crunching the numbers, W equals 1.1 angstrom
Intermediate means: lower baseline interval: 1.96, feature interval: 1.87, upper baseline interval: 1.84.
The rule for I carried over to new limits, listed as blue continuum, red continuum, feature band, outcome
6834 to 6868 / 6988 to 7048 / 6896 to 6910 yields 0.71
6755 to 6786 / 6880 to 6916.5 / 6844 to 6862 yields -0.40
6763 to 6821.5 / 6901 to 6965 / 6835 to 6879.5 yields 0.92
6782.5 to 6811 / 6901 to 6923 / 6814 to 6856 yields -2.54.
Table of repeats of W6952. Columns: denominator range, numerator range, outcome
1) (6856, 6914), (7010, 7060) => 1.06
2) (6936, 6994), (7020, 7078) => 1.09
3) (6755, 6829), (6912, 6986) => 0.91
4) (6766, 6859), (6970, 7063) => 0.97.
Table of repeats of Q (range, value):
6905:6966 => 2.192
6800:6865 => 2.285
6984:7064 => 2.276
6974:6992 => 2.113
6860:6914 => 2.167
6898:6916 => 1.945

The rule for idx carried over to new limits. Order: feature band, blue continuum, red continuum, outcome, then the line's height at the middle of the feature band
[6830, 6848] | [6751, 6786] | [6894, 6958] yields 0.074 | 1.97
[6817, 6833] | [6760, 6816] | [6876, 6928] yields -0.148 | 1.93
